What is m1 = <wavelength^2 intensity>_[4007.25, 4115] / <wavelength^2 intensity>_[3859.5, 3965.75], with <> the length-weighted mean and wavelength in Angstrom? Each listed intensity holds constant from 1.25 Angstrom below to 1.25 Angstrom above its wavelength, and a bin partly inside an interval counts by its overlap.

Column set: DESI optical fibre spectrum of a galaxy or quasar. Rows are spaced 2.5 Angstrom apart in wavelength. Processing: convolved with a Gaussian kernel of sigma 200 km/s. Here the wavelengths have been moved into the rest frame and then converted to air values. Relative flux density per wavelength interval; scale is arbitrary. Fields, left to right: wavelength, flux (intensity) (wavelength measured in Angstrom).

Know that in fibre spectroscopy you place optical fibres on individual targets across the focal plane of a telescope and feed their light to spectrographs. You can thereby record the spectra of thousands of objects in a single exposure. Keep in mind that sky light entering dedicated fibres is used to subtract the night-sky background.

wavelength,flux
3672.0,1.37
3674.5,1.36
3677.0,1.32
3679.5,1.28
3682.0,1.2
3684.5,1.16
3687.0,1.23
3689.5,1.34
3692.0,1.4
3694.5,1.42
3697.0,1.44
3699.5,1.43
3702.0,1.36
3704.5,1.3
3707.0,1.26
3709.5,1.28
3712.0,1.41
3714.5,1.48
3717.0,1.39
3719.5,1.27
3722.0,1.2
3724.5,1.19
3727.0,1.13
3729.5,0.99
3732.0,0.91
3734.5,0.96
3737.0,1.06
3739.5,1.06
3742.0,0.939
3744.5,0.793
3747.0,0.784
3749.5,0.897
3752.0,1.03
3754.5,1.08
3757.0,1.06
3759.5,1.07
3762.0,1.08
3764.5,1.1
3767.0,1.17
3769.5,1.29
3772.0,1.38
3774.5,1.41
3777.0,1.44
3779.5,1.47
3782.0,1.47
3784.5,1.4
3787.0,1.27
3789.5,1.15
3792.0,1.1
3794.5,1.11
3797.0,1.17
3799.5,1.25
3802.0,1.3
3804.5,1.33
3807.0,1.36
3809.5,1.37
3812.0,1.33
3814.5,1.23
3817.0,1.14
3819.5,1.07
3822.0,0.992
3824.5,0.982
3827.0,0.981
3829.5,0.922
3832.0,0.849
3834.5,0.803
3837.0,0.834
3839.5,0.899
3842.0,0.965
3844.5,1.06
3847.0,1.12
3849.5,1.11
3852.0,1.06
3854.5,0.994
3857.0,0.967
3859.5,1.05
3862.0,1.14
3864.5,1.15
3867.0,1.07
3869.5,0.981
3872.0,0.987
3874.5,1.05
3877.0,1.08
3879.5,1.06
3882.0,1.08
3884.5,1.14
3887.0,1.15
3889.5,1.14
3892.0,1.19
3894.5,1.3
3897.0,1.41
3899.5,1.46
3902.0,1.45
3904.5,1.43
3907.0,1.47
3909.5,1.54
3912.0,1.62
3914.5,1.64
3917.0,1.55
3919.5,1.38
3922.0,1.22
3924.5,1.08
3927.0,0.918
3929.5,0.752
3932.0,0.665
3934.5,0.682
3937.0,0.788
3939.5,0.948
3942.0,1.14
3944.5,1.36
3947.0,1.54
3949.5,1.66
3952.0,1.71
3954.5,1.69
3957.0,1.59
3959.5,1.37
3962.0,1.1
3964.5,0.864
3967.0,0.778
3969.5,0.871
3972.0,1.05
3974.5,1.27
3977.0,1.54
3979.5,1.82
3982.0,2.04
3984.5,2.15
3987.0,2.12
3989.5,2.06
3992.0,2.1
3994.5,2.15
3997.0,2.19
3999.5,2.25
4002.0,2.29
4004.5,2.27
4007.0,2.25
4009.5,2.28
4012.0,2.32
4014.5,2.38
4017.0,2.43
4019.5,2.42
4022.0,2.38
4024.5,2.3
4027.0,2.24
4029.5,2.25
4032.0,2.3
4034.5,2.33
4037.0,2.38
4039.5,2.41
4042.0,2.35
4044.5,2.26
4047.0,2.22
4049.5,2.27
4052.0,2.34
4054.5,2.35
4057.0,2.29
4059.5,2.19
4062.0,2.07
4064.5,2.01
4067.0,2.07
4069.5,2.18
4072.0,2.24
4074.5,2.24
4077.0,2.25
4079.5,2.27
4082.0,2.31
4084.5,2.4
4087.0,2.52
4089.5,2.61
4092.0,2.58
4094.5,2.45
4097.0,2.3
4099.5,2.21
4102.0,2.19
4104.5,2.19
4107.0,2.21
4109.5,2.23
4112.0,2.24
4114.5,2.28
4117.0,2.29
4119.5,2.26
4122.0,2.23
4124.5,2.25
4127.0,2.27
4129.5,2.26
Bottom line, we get 2.02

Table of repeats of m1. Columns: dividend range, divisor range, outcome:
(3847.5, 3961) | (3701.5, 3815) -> 1.10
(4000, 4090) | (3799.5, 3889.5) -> 2.36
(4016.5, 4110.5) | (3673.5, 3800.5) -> 2.24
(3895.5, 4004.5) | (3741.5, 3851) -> 1.41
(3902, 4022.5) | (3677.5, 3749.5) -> 1.53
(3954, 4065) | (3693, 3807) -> 1.92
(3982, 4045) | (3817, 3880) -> 2.45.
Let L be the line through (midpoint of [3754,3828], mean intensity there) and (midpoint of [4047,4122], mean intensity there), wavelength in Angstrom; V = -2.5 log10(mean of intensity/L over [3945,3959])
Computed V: 0.122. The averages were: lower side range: 1.22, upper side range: 2.28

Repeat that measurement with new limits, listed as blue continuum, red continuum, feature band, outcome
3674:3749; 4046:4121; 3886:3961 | 0.366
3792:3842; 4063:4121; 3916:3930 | 0.311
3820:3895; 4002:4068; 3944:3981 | 0.290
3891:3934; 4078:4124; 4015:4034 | -0.223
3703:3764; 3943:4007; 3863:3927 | 0.188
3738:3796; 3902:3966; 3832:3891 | 0.178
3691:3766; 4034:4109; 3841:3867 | 0.425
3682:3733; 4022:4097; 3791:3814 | 0.230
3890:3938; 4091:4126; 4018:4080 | -0.161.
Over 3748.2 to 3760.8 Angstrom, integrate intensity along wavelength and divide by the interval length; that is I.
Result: 1.03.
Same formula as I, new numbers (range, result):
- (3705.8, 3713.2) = 1.32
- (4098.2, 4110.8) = 2.21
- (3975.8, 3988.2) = 1.93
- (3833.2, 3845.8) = 0.913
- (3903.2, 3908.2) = 1.45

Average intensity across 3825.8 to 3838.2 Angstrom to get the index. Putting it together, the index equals 0.878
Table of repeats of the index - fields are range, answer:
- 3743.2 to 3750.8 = 0.827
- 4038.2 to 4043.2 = 2.38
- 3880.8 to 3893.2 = 1.14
